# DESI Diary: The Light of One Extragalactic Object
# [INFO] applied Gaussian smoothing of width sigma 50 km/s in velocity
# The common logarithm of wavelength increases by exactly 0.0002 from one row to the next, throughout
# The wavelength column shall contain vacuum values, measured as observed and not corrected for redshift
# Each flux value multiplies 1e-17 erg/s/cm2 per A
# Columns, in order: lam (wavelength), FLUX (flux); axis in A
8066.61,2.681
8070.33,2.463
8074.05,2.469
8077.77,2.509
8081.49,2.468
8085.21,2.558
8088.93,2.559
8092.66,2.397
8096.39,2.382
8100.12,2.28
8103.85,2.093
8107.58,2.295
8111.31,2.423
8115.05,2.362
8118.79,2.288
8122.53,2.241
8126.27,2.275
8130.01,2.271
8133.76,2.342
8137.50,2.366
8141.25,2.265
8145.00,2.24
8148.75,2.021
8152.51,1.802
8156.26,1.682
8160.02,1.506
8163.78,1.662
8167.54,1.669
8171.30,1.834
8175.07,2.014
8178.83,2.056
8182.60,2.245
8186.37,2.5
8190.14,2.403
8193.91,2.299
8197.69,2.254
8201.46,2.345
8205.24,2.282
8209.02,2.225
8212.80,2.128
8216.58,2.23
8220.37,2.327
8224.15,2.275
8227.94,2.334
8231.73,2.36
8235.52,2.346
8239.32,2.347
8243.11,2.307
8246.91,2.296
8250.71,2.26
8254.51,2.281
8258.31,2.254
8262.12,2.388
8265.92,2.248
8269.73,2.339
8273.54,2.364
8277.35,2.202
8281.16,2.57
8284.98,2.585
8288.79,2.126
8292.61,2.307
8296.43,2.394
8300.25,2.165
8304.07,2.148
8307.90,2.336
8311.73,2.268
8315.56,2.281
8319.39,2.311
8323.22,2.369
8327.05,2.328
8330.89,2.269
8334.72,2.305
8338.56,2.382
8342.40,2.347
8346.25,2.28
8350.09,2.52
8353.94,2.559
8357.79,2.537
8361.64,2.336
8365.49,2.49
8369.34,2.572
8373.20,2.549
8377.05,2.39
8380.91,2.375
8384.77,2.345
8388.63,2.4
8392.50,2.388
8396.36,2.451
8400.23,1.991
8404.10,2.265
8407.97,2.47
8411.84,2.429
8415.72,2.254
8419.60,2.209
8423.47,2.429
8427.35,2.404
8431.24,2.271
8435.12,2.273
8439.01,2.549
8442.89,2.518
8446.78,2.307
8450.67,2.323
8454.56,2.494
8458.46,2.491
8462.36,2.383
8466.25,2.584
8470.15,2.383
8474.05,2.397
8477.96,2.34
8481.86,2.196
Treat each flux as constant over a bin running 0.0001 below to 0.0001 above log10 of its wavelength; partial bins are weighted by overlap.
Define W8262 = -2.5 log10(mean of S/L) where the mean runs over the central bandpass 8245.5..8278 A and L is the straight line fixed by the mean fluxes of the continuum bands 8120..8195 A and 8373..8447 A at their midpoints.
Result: -0.05 mag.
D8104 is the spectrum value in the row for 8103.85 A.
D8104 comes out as 2.093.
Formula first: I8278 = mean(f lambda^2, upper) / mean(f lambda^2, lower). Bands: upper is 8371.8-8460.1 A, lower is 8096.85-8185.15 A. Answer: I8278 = 1.21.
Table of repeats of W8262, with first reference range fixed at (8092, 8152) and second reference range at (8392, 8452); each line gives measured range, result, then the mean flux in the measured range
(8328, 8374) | -0.04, 2.42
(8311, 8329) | 0.00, 2.31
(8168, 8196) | 0.06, 2.17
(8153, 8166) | 0.36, 1.64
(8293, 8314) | 0.02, 2.27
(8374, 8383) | -0.03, 2.4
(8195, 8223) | 0.02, 2.26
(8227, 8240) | -0.02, 2.35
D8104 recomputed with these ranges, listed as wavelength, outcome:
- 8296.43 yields 2.394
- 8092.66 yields 2.397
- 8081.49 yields 2.468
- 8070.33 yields 2.463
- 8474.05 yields 2.397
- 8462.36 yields 2.383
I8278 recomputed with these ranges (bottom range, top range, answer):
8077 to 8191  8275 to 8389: 1.14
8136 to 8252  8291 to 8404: 1.13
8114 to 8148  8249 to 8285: 1.06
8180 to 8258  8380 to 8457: 1.08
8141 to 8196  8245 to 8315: 1.18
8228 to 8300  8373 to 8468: 1.06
